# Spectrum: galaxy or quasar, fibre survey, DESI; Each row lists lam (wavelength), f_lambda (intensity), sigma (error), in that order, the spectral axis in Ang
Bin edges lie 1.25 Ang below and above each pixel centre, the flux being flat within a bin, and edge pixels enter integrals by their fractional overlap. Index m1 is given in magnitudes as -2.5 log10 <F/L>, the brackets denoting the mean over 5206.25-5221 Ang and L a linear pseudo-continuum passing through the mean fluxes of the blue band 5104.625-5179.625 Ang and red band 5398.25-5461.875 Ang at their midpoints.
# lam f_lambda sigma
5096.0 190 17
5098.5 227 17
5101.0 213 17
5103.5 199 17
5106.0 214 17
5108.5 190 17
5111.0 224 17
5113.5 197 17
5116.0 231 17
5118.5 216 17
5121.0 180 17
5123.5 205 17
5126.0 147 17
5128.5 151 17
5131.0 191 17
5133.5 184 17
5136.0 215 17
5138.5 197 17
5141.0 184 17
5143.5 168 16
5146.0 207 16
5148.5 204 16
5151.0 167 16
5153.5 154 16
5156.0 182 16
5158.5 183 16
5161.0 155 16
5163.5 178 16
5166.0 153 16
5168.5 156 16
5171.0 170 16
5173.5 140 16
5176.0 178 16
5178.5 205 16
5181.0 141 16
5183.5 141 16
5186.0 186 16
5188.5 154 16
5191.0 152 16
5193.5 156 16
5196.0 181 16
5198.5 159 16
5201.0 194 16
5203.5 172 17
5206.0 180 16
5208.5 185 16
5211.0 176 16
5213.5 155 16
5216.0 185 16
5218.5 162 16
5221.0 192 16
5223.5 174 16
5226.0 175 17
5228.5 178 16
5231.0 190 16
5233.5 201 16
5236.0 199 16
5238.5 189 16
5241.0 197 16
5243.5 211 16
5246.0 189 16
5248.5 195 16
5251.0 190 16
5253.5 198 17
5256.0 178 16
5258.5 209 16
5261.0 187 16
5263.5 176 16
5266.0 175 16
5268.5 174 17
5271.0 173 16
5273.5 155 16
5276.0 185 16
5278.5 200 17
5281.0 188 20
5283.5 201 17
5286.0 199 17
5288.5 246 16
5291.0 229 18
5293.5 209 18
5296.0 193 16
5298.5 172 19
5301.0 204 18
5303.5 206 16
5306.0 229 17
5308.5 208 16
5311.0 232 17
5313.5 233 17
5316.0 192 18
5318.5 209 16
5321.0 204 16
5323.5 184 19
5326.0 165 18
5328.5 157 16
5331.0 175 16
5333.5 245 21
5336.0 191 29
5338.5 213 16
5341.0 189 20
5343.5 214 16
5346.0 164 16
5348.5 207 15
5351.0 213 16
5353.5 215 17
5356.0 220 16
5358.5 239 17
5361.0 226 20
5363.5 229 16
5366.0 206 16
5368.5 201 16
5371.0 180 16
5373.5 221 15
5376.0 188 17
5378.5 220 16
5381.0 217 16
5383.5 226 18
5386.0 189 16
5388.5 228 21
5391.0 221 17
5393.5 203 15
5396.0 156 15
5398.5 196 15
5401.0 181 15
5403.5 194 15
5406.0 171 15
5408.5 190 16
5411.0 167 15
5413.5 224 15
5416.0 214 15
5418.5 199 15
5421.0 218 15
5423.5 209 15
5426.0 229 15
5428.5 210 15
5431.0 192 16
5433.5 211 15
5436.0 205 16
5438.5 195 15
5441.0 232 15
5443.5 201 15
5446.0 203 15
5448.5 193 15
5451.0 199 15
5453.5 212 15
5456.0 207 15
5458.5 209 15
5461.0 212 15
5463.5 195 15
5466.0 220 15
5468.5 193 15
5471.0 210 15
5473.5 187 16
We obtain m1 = 0.08 mag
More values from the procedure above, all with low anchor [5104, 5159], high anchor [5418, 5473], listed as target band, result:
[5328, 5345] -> 0.012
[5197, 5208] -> 0.102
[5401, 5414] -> 0.103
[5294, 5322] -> -0.041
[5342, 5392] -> -0.043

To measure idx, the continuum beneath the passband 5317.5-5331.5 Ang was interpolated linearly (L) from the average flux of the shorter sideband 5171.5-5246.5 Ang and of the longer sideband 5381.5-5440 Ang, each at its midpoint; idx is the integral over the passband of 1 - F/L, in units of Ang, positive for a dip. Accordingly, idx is 0.6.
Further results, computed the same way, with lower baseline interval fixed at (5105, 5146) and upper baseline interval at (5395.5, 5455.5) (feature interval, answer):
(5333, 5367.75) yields -2.2 Ang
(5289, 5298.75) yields -0.5 Ang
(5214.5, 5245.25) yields 1.4 Ang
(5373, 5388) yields -0.8 Ang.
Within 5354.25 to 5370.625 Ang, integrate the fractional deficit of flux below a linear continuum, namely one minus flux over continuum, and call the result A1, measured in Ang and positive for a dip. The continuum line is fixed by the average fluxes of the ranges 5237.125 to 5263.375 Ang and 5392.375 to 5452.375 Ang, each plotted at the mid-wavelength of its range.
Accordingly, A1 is -1.68 Ang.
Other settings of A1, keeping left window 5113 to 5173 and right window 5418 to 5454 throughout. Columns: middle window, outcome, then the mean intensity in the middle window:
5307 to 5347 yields -0.2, 199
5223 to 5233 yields 0.4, 181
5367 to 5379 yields 0.0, 201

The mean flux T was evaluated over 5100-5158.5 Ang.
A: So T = 192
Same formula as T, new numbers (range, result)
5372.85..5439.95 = 203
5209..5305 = 190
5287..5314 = 214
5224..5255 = 192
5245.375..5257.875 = 191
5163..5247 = 175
